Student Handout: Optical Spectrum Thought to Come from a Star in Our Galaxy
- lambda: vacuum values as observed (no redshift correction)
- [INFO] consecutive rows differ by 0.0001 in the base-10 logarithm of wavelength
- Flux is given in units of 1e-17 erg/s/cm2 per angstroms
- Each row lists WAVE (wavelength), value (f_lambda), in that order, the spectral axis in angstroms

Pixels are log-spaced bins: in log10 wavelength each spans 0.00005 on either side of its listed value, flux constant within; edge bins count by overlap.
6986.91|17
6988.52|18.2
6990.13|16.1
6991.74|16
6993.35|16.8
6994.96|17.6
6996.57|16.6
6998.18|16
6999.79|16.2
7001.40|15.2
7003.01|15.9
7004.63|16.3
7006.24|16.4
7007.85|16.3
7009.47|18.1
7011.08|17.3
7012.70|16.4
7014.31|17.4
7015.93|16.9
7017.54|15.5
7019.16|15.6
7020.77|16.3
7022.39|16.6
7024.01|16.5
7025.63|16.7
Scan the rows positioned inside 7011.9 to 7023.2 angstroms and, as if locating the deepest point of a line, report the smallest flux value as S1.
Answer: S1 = 15.5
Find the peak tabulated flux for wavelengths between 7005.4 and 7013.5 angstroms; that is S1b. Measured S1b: 18.1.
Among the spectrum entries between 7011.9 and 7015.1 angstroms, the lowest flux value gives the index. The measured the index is 16.4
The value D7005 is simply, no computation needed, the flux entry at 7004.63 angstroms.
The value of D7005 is 16.3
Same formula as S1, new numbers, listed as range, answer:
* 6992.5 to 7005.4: 15.2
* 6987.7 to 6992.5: 16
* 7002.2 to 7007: 15.9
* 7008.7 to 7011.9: 17.3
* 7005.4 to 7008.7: 16.3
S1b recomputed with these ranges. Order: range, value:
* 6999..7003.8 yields 16.2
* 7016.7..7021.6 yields 16.3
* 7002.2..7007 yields 16.4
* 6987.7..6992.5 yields 18.2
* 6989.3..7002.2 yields 17.6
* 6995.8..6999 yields 16.6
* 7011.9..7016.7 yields 17.4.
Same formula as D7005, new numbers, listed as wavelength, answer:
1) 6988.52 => 18.2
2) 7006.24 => 16.4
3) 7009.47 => 18.1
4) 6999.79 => 16.2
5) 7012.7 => 16.4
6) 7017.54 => 15.5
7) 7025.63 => 16.7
